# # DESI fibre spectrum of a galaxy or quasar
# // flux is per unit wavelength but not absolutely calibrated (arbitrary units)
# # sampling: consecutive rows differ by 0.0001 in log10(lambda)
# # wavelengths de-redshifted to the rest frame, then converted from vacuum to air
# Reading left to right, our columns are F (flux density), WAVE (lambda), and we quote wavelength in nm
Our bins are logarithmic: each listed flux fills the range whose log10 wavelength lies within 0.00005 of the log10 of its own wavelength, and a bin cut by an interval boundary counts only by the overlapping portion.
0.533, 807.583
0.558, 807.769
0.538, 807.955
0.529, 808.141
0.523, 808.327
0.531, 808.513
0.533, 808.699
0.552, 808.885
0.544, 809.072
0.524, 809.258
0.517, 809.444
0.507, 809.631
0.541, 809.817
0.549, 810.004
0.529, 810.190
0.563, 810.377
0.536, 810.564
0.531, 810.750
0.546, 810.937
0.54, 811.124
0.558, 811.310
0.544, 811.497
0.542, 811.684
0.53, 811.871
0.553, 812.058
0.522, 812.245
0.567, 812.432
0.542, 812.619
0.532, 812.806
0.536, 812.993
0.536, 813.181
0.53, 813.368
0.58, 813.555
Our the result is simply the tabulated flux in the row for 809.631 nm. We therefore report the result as 0.507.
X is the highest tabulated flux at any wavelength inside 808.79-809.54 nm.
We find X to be 0.552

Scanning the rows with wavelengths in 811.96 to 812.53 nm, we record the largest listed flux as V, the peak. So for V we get 0.567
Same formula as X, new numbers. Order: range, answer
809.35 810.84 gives 0.563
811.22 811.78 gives 0.558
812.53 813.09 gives 0.542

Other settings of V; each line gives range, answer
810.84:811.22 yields 0.546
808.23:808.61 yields 0.531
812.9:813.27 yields 0.536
